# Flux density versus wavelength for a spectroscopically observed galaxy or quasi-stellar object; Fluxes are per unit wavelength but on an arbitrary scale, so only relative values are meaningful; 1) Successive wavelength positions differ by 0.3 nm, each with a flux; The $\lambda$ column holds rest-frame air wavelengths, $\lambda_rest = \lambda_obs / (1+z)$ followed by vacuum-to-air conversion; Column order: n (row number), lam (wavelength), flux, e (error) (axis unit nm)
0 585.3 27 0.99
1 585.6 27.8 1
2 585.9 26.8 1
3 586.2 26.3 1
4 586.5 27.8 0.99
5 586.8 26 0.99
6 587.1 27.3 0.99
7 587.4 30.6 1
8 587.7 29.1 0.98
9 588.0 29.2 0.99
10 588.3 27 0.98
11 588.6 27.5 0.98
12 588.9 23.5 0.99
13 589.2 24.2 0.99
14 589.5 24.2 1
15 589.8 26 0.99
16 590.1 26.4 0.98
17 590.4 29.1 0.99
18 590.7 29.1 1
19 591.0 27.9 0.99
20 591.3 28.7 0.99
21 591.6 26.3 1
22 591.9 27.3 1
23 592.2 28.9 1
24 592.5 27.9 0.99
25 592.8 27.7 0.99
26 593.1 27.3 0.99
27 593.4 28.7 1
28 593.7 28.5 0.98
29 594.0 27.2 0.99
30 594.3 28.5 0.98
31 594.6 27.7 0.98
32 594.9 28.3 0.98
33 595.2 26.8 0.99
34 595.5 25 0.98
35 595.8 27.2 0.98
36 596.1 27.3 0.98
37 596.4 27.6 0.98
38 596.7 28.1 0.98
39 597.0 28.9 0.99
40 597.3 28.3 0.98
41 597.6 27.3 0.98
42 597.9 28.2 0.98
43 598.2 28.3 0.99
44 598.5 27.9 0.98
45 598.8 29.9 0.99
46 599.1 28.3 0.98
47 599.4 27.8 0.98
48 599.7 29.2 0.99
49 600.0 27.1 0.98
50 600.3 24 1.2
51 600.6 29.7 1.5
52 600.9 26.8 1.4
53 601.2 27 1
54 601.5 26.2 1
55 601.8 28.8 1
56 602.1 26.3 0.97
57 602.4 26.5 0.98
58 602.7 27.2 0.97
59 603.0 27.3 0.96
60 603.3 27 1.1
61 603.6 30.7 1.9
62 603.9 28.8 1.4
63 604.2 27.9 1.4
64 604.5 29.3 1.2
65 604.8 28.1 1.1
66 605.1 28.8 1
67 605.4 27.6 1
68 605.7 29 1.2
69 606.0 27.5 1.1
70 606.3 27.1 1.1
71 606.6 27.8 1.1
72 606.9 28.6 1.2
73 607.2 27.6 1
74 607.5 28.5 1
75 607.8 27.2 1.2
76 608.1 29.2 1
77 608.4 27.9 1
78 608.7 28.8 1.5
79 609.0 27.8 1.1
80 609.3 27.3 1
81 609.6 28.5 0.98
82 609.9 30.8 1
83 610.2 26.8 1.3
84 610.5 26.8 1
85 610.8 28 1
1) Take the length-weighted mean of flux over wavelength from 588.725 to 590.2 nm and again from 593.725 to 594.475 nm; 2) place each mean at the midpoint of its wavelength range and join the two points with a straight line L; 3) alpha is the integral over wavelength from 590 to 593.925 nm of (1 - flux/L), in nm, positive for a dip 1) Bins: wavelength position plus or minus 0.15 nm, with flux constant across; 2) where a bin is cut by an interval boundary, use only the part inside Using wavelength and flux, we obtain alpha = -0.220 nm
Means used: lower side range 24.9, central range 28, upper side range 28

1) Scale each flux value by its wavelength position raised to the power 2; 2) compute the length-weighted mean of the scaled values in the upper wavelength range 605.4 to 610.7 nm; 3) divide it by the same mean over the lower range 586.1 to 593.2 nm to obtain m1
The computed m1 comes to 1.09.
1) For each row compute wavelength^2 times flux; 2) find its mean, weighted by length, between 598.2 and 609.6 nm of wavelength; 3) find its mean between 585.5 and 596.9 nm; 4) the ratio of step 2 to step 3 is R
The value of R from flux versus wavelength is 1.06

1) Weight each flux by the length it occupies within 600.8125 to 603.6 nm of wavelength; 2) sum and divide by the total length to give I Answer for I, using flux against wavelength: 27.2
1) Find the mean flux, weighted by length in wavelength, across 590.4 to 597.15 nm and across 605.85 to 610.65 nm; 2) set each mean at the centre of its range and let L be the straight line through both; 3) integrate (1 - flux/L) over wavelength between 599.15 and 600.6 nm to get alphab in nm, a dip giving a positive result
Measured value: 0.026 nm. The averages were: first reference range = 27.8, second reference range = 28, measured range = 27.4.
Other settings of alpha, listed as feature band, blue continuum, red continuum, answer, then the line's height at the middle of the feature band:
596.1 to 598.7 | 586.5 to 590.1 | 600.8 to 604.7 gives -0.07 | 27.4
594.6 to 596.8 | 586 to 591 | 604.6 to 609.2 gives 0.02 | 27.5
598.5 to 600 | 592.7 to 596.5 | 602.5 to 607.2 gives -0.04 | 27.8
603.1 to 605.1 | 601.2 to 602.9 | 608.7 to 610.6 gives -0.10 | 27.3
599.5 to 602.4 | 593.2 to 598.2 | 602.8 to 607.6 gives 0.08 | 28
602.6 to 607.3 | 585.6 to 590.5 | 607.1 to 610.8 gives -0.05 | 27.9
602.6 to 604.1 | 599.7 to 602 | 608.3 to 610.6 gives -0.04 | 27.5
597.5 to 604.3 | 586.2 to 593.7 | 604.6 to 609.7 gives 0.02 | 27.8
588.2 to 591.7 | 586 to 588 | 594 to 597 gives 0.14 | 27.8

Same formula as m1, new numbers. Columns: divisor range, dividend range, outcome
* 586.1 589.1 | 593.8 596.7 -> 1.02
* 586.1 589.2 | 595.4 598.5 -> 1.05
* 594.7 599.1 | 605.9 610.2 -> 1.05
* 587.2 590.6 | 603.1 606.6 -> 1.11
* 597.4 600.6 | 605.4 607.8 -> 1.03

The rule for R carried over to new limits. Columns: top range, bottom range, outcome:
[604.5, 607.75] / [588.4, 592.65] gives 1.10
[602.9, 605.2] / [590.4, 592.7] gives 1.06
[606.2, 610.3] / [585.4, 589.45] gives 1.11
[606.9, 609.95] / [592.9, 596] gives 1.08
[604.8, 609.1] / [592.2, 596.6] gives 1.06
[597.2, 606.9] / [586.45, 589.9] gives 1.09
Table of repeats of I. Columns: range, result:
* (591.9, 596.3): 27.6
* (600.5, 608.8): 28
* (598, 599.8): 28.5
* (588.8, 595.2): 27.3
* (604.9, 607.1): 28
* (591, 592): 27.5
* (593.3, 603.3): 27.6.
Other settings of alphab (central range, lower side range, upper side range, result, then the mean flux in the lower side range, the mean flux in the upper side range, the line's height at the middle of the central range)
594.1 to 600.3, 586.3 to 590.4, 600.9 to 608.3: -0.077 nm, 26.9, 27.9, 27.4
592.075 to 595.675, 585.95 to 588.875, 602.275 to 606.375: 0.015 nm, 27.6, 28.1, 27.8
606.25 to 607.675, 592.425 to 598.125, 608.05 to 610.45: 0.012 nm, 27.7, 28.3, 28.2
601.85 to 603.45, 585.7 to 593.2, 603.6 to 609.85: 0.060 nm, 27.3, 28.3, 28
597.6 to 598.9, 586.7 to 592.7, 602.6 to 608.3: -0.028 nm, 27.3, 28.2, 27.8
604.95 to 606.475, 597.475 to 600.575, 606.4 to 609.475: 0.001 nm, 27.9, 28.1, 28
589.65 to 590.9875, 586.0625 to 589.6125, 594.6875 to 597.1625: -0.030 nm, 26.9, 27.4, 27.1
